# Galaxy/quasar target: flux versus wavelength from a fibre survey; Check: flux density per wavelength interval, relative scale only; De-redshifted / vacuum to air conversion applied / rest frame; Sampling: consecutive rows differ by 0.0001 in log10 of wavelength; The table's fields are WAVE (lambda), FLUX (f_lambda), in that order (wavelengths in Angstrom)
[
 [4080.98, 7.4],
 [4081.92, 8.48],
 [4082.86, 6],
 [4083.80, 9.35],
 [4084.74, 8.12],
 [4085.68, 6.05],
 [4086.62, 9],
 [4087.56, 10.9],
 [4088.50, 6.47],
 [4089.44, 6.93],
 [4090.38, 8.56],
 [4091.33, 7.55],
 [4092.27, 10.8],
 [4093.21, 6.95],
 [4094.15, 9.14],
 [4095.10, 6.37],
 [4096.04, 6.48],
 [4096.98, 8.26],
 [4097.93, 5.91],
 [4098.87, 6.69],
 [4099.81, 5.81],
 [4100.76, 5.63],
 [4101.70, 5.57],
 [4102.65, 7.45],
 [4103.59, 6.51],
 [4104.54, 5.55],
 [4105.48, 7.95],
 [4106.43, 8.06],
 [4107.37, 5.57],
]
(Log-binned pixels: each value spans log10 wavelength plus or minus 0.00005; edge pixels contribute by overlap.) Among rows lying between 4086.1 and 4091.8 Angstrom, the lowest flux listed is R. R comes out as 6.47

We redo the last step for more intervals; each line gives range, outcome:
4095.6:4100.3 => 5.81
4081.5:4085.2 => 6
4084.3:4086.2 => 6.05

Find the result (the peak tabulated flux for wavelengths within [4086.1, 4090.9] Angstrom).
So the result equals 10.9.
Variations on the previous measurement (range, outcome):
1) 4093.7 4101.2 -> 9.14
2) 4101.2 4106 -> 7.95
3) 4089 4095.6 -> 10.8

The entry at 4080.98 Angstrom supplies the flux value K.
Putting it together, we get 7.4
